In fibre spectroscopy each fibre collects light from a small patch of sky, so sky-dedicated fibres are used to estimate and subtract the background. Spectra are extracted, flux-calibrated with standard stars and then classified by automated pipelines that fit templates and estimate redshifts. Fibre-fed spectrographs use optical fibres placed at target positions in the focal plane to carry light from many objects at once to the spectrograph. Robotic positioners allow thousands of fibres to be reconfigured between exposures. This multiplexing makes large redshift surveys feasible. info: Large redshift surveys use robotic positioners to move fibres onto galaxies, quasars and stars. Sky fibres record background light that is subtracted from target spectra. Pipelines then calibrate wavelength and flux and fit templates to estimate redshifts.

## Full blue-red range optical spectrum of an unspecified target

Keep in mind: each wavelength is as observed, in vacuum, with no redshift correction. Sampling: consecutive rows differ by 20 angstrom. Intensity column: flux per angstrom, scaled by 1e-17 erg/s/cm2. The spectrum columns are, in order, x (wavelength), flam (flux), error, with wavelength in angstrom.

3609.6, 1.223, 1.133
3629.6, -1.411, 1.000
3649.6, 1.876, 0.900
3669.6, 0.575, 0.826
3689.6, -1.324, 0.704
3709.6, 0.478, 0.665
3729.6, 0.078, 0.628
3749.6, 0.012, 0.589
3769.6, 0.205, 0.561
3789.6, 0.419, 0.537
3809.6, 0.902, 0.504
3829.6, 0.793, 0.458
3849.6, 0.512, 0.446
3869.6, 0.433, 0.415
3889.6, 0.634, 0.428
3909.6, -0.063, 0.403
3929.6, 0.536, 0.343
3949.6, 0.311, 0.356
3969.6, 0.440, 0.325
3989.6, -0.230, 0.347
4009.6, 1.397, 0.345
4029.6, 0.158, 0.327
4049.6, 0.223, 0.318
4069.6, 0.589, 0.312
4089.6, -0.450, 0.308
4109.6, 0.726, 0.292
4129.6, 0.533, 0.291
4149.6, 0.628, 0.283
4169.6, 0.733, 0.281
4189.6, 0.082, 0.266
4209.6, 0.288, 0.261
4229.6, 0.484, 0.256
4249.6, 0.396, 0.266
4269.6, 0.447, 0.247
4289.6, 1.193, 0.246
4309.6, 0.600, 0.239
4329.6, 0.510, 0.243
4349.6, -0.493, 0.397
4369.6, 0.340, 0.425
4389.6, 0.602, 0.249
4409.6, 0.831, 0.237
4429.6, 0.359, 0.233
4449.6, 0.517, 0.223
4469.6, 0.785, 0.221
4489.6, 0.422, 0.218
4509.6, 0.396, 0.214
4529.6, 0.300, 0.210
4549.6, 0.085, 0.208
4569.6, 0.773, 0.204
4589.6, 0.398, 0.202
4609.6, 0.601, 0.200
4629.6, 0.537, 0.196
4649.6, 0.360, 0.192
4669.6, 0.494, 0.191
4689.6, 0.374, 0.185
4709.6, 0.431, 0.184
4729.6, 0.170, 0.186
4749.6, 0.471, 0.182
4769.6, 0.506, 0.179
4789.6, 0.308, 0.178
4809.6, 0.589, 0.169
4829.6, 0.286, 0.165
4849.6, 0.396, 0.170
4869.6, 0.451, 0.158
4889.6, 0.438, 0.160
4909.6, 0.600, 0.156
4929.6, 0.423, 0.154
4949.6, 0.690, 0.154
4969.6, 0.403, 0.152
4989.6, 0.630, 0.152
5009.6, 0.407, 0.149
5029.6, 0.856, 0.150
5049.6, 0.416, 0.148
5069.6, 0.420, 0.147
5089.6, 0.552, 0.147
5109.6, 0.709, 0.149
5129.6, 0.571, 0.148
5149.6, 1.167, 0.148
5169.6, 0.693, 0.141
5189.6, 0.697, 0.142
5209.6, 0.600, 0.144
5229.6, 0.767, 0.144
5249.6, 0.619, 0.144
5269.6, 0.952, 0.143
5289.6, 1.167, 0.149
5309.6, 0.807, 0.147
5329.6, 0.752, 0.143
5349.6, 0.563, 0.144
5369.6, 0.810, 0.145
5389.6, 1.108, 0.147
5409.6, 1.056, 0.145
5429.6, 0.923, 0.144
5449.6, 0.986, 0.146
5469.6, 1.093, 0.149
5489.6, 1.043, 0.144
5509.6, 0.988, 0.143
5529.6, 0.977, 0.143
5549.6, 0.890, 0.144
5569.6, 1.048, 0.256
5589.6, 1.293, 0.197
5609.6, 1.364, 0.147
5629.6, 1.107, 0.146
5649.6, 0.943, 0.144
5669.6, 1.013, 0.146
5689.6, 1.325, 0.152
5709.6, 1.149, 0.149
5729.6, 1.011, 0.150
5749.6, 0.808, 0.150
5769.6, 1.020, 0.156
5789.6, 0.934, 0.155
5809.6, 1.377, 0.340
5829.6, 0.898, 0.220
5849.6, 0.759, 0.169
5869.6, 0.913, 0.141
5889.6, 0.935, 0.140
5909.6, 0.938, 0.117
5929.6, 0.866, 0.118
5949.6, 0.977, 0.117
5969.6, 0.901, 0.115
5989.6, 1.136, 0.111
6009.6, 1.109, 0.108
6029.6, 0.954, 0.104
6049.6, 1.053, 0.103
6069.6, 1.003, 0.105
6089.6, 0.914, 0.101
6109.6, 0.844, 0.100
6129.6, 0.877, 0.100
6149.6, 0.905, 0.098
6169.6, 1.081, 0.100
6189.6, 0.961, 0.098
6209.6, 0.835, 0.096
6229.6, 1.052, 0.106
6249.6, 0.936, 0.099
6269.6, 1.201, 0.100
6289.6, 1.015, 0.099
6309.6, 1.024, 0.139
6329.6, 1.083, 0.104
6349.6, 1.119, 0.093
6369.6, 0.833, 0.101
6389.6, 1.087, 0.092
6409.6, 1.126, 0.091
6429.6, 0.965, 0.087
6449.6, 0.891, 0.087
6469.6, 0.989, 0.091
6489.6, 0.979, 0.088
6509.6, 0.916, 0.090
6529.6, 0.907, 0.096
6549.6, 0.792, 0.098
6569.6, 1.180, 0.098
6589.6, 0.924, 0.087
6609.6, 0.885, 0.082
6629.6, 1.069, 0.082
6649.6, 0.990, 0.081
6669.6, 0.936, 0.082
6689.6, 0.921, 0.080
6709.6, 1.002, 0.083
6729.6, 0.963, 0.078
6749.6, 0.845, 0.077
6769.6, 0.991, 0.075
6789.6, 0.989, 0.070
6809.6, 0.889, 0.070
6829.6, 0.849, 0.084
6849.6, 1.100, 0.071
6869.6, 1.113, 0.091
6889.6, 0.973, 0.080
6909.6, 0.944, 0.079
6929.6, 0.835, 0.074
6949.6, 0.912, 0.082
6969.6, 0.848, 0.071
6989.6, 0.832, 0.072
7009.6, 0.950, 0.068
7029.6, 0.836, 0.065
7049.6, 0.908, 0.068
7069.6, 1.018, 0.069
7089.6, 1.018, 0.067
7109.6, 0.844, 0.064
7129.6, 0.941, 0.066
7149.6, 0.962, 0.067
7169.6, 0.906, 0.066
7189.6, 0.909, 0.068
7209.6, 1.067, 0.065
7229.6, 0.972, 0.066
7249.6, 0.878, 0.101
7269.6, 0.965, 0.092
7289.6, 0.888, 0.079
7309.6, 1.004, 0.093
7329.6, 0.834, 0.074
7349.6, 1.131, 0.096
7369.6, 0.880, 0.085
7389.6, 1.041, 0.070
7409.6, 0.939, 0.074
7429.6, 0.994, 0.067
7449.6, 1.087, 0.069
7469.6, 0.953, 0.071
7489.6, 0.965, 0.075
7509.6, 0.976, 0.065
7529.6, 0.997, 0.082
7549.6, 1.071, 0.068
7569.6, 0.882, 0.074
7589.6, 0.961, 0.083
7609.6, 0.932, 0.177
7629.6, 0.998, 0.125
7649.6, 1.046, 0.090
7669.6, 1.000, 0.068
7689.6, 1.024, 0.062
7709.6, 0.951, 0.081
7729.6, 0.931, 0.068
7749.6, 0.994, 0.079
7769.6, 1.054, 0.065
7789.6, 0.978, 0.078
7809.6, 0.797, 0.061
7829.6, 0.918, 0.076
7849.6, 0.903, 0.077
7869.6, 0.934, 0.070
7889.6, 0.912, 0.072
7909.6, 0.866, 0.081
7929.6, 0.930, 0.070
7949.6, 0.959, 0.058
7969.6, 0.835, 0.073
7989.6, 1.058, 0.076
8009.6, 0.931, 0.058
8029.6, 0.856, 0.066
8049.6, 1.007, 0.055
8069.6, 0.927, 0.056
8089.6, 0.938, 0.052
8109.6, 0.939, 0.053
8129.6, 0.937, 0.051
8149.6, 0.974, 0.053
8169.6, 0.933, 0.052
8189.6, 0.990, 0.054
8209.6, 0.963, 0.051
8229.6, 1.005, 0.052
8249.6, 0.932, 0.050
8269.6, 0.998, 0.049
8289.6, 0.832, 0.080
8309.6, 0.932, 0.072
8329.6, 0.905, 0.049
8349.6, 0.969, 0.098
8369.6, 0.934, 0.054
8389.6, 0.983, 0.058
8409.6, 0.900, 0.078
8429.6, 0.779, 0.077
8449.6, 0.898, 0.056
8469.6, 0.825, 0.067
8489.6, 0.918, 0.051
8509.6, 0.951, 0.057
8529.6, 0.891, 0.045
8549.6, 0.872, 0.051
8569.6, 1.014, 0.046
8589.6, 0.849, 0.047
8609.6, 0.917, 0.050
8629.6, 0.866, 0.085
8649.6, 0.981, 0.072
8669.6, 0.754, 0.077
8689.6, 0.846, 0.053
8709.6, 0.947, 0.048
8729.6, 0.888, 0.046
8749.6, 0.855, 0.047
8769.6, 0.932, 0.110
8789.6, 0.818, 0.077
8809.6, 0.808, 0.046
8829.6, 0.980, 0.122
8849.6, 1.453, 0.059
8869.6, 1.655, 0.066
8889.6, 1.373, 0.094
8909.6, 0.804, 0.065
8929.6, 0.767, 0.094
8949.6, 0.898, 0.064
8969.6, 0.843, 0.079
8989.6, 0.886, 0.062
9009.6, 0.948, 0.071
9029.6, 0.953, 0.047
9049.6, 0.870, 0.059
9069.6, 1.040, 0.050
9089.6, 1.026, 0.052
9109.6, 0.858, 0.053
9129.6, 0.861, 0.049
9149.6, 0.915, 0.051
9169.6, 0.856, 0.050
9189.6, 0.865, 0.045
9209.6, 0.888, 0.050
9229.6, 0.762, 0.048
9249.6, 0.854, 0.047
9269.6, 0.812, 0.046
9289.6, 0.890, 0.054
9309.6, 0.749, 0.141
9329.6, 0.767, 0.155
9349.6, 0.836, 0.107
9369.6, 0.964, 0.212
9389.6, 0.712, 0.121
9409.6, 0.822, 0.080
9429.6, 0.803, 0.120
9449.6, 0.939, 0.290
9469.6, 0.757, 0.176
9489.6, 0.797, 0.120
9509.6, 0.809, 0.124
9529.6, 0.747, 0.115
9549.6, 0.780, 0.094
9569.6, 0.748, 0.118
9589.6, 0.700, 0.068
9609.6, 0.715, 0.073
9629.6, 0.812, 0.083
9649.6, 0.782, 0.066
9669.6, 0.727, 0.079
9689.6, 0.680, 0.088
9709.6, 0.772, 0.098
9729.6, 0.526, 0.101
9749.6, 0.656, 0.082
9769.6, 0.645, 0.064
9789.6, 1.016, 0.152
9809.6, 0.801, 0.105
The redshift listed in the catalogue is 0.350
